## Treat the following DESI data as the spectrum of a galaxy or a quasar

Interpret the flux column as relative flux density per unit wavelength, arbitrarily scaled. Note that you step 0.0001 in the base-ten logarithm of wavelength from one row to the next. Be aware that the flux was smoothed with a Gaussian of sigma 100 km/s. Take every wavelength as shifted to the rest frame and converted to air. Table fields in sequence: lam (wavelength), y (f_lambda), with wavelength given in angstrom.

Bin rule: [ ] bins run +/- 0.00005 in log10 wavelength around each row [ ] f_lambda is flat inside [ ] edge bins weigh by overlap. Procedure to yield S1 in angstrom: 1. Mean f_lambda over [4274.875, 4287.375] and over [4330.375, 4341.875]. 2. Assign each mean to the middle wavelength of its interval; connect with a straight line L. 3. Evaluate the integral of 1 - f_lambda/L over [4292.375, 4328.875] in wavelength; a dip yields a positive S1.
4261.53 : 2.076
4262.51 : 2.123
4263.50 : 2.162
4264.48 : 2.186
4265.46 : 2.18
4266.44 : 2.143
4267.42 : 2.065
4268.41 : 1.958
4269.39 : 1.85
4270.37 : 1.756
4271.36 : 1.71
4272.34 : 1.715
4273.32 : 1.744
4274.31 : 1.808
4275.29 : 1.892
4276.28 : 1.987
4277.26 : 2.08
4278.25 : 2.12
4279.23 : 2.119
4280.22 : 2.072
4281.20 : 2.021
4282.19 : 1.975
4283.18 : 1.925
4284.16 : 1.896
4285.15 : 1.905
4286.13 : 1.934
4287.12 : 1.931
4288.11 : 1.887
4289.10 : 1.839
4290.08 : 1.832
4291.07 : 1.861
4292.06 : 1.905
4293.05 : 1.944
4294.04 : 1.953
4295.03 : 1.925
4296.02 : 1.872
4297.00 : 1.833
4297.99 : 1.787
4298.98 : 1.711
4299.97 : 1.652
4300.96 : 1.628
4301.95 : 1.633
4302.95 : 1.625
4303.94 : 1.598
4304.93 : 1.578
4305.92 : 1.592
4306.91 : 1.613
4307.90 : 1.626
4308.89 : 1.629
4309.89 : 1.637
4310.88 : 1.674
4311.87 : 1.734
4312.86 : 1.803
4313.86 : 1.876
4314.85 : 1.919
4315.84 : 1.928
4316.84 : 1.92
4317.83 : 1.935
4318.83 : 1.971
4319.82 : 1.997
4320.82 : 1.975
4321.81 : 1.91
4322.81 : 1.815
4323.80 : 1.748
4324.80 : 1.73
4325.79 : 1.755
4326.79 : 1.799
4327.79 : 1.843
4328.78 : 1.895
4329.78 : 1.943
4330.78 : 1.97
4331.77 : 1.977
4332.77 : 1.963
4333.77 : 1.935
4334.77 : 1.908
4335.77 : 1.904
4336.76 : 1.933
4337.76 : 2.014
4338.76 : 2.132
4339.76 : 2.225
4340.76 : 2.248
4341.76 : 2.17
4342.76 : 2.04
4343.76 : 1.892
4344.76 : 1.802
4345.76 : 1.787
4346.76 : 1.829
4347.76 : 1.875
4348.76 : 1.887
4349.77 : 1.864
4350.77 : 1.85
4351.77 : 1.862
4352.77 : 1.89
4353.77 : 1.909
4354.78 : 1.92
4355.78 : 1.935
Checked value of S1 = 4.1 angstrom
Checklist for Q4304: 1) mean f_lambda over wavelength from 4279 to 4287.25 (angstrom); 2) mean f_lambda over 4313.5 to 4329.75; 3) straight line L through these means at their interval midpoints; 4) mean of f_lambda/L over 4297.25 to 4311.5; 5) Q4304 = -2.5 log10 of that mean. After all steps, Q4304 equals 0.17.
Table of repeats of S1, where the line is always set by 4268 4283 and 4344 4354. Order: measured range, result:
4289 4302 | 0.6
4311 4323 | -0.1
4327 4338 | -0.4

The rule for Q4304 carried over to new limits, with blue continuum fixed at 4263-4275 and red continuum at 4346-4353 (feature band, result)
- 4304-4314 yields 0.14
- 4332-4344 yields -0.09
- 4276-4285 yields -0.05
